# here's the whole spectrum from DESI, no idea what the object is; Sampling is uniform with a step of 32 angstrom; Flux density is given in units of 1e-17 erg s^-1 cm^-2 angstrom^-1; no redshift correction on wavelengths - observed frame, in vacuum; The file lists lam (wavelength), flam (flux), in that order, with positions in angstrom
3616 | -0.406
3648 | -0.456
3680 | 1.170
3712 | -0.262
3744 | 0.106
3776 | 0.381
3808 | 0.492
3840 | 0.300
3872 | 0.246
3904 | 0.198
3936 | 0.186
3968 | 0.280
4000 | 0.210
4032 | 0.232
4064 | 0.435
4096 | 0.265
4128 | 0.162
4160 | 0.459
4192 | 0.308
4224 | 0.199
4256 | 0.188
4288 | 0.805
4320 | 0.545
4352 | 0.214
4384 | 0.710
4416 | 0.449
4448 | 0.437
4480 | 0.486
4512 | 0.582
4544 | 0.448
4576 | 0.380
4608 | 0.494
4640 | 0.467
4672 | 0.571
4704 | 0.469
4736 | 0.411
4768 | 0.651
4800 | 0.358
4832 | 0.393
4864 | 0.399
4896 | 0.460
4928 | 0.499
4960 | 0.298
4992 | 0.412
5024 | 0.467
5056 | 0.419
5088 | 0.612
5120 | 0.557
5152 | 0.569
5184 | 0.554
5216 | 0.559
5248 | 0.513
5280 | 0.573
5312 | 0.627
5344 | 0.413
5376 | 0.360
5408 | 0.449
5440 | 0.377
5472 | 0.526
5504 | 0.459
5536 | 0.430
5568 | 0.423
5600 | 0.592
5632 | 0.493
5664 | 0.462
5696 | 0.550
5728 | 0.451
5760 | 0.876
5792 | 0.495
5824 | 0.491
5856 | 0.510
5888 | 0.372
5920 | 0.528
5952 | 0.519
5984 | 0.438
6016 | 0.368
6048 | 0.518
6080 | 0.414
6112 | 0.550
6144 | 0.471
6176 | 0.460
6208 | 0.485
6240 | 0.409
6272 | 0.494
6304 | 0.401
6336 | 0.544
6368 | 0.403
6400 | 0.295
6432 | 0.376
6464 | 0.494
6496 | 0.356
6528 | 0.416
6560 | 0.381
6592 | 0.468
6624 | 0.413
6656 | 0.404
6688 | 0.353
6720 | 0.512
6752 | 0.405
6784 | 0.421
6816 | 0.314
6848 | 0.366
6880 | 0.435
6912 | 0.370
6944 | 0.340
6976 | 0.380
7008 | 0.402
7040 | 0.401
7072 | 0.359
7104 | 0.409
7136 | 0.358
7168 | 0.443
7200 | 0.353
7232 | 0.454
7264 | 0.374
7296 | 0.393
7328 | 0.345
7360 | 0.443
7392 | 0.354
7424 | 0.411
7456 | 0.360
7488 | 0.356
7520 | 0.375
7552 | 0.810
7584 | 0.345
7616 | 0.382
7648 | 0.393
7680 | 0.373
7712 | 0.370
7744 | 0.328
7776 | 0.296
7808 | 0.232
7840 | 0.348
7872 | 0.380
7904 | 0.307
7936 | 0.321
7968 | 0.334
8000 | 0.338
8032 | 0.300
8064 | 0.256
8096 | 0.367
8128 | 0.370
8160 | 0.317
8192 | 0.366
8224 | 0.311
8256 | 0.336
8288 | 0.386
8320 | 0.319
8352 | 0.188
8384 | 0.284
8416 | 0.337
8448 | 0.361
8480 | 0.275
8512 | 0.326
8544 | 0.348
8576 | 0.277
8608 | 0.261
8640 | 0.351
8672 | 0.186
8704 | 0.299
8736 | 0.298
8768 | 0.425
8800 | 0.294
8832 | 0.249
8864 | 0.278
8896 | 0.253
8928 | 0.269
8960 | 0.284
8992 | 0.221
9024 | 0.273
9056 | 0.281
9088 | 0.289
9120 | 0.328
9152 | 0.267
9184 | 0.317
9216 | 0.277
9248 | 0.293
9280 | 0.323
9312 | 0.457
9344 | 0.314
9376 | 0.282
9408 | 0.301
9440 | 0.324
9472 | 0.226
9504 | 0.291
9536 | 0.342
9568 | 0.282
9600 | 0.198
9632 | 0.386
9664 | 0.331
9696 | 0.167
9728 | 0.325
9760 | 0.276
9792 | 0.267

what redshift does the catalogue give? 0.15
